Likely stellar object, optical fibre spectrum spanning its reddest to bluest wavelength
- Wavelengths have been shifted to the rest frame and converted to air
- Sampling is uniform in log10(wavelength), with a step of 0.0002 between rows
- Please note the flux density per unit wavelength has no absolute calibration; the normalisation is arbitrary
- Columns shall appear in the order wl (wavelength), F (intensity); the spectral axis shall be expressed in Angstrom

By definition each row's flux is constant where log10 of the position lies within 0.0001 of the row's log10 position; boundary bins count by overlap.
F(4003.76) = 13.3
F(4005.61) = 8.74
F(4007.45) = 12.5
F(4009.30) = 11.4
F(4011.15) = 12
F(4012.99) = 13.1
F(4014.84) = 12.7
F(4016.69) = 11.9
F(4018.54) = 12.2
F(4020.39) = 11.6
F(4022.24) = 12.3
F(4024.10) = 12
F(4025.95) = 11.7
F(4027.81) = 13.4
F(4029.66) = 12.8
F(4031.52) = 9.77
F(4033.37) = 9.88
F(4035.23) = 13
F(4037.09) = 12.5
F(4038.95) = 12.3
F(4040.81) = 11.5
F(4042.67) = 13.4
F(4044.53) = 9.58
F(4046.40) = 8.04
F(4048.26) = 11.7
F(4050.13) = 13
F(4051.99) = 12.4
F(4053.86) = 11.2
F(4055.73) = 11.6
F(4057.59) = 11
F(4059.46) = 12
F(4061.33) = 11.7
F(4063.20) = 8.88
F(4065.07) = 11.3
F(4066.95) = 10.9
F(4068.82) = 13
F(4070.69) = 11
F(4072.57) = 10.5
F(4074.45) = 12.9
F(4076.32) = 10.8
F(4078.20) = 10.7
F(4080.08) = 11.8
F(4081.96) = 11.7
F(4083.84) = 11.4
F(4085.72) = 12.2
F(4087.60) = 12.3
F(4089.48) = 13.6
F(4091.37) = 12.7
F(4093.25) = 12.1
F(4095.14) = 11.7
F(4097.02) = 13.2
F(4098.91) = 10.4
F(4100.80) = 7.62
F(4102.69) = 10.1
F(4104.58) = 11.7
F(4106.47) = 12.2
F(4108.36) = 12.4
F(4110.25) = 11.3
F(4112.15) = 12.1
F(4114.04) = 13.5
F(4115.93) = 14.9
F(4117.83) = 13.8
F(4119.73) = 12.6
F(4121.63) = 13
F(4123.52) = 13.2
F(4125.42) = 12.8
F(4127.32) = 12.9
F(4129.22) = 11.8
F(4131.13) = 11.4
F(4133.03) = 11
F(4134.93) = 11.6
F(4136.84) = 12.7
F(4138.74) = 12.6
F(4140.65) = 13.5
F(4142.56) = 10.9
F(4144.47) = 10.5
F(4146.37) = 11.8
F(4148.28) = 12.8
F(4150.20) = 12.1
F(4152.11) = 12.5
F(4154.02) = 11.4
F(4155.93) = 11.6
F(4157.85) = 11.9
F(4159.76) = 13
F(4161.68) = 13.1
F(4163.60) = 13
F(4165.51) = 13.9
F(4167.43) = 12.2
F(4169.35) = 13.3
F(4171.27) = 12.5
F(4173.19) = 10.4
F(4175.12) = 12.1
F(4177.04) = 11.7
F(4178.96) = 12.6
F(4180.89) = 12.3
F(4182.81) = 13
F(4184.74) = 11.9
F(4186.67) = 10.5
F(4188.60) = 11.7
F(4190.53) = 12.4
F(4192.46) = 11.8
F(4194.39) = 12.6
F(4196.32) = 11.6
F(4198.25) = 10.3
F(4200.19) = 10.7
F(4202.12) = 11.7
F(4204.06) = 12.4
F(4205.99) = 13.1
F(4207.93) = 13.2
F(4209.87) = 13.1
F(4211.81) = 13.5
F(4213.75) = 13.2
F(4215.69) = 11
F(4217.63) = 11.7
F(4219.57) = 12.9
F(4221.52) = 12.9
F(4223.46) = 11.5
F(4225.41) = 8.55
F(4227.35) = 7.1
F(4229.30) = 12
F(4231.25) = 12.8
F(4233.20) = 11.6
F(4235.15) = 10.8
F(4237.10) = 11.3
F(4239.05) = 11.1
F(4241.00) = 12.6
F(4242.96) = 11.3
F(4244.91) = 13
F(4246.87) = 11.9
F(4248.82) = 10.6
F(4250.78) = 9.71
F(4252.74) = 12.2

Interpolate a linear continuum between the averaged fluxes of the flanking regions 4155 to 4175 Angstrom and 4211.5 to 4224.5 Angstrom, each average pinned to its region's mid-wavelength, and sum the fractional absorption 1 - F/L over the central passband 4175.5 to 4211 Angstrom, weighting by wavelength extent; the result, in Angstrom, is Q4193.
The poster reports 1.0 Angstrom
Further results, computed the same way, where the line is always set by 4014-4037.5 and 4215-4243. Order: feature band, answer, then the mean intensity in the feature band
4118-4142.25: -1.7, 12.4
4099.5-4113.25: 0.7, 11.1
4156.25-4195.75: -2.8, 12.3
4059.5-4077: 0.8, 11.3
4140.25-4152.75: -0.4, 11.9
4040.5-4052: 0.6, 11.3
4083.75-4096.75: -0.7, 12.4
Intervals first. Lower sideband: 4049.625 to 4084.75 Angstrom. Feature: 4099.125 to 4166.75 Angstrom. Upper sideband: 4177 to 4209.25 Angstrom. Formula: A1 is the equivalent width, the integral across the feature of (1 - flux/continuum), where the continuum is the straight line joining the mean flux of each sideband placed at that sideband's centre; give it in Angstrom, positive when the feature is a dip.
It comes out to -2.6 Angstrom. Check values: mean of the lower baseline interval 11.4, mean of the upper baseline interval 12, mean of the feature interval 12.2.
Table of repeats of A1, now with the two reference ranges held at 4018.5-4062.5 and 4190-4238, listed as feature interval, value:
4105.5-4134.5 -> -2.16 Angstrom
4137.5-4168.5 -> -1.57 Angstrom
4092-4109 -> 0.61 Angstrom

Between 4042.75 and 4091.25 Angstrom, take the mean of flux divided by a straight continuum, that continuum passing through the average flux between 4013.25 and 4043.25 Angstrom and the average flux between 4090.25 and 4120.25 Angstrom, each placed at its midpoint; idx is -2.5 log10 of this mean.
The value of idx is 0.053 mag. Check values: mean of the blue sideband 12.1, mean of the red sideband 12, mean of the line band 11.5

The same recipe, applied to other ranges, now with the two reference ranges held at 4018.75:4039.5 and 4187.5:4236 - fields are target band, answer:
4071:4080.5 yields 0.06 mag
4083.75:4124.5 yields -0.03 mag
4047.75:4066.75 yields 0.04 mag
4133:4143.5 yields -0.03 mag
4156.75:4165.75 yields -0.09 mag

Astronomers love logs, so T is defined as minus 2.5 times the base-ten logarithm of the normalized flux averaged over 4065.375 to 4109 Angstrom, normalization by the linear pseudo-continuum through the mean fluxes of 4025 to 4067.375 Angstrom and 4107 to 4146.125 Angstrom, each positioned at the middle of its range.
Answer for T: 0.03 mag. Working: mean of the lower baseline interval 11.5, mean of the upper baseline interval 12.4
